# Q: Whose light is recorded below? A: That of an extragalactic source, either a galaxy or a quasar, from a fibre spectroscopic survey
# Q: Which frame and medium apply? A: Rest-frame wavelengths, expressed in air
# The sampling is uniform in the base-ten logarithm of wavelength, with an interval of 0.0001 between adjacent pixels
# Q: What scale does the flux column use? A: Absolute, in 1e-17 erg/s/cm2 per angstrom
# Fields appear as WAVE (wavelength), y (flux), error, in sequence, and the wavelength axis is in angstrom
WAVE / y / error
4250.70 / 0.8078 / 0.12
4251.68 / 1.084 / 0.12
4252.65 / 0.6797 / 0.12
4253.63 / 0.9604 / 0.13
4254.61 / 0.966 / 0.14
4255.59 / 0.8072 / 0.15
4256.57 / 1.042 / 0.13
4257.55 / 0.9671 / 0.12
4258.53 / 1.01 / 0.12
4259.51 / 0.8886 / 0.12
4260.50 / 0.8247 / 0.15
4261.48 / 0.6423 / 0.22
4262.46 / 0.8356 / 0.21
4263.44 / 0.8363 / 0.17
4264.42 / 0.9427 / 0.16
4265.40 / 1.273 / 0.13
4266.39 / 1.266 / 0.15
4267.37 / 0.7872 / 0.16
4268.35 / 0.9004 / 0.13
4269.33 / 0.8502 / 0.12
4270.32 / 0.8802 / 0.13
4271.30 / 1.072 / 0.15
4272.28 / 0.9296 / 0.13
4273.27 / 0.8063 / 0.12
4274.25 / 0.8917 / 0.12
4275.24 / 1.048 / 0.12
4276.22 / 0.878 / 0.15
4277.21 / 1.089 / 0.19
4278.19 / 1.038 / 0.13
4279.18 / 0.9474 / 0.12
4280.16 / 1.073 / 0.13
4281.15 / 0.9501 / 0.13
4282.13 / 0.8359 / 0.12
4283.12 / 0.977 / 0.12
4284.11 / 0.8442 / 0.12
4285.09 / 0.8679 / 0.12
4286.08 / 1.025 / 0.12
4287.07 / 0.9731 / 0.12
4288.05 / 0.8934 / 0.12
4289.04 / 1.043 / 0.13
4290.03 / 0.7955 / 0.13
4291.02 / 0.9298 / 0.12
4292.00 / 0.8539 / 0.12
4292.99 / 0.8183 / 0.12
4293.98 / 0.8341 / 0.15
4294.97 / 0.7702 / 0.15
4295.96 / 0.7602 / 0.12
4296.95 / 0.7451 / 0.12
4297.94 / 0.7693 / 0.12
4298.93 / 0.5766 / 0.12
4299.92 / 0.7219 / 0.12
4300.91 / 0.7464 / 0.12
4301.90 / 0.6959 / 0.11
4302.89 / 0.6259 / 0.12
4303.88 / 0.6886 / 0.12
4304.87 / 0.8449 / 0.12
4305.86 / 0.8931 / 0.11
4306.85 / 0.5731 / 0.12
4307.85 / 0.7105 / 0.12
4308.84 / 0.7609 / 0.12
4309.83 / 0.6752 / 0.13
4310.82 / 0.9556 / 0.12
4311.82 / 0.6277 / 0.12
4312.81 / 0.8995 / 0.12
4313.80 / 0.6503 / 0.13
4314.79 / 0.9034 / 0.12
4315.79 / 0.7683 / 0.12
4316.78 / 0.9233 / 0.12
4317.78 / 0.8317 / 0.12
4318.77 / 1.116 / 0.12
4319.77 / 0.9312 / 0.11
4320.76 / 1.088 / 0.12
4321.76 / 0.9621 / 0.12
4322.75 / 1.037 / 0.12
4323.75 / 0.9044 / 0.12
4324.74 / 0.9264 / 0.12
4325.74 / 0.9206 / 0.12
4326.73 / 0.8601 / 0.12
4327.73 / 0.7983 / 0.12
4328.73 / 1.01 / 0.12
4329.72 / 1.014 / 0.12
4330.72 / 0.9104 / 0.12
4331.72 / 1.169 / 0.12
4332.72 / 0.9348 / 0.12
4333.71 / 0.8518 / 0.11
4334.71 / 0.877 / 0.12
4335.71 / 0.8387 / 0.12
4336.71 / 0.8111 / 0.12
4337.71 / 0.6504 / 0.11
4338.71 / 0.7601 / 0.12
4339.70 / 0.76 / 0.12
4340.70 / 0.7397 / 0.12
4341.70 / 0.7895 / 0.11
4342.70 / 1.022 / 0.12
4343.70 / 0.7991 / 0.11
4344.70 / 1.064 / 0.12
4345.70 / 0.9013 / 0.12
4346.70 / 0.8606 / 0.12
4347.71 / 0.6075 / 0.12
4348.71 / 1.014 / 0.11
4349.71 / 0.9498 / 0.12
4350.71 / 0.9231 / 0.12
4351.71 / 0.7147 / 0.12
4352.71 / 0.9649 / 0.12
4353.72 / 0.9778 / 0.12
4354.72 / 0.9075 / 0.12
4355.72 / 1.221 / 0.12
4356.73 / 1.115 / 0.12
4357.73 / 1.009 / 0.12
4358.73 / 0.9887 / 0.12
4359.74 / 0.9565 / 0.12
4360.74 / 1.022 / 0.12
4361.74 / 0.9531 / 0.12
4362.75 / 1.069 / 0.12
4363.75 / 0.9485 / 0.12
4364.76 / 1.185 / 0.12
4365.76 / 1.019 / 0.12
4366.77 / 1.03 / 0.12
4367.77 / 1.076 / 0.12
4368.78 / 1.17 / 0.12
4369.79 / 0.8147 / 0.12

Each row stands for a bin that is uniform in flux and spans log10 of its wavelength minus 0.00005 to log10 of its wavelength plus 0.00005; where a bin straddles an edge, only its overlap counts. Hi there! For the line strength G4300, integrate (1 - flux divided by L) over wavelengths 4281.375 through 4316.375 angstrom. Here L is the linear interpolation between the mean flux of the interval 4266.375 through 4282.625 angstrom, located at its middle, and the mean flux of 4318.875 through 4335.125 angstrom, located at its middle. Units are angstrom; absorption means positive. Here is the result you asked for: 5.4 angstrom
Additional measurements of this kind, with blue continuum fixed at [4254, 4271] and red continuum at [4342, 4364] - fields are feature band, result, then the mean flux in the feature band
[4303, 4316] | 2.5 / 0.761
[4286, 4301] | 1.8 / 0.825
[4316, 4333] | -0.2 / 0.958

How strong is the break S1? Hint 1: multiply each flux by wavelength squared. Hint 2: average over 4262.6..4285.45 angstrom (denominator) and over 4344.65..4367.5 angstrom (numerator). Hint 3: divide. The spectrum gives 1.1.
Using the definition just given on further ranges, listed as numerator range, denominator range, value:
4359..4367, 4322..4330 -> 1.11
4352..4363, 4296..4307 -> 1.43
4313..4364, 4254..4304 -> 1.06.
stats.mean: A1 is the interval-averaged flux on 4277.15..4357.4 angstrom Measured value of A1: 0.871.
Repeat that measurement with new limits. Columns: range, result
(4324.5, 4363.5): 0.915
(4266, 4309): 0.863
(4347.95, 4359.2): 0.972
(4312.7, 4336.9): 0.919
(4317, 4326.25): 0.967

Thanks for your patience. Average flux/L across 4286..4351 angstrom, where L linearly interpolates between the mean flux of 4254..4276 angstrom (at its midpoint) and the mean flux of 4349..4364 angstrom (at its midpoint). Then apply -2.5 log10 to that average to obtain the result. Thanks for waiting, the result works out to 0.14 mag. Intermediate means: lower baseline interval 0.93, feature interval 0.849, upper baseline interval 0.983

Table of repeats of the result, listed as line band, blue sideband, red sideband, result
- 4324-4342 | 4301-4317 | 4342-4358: -0.01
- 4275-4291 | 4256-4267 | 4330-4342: -0.03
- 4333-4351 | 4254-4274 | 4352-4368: 0.19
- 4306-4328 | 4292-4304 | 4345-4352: -0.10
